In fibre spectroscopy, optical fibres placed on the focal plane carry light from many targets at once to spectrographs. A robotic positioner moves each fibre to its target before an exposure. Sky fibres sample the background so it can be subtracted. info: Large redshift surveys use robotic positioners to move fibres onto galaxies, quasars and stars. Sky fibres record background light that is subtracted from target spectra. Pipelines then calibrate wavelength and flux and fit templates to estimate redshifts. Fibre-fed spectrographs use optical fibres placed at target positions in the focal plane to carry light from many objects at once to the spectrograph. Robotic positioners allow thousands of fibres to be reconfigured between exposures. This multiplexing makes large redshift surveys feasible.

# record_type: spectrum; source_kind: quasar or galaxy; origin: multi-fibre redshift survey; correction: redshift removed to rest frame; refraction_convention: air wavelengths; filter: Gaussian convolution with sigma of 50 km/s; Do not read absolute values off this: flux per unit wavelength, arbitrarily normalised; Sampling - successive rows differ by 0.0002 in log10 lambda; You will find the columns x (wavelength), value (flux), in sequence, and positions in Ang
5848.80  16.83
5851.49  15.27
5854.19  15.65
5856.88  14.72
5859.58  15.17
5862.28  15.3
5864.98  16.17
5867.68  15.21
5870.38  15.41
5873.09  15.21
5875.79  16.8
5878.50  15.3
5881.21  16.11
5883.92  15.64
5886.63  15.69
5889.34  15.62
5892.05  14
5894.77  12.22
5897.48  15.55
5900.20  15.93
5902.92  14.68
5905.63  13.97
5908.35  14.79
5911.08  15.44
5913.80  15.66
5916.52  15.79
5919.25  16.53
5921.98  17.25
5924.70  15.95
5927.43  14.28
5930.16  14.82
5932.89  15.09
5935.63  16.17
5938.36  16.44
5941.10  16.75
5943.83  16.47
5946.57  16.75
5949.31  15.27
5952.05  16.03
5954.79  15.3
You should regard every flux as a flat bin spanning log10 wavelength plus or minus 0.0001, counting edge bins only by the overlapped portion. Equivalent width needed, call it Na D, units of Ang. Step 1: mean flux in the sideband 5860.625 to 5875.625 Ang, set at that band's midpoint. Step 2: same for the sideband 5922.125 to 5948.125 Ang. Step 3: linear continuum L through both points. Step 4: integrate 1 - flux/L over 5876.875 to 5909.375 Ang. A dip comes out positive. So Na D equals 1.5 Ang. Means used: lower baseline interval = 15.6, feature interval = 15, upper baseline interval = 15.9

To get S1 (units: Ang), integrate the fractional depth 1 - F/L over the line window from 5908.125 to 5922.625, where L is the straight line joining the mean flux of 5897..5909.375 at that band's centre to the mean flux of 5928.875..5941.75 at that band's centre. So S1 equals -0.6 Ang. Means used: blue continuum 15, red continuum 15.8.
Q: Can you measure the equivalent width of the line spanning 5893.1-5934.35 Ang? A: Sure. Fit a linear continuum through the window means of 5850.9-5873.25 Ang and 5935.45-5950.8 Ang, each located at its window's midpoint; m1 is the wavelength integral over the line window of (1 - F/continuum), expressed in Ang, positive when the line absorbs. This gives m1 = 2.0 Ang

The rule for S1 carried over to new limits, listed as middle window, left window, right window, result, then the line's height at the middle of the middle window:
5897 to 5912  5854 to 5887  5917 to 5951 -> 0.7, 15.8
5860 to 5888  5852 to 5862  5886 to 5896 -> -1.7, 14.8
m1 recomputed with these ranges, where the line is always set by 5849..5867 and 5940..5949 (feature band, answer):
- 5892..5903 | 1.0 Ang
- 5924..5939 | 0.9 Ang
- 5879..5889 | 0.0 Ang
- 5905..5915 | 0.7 Ang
